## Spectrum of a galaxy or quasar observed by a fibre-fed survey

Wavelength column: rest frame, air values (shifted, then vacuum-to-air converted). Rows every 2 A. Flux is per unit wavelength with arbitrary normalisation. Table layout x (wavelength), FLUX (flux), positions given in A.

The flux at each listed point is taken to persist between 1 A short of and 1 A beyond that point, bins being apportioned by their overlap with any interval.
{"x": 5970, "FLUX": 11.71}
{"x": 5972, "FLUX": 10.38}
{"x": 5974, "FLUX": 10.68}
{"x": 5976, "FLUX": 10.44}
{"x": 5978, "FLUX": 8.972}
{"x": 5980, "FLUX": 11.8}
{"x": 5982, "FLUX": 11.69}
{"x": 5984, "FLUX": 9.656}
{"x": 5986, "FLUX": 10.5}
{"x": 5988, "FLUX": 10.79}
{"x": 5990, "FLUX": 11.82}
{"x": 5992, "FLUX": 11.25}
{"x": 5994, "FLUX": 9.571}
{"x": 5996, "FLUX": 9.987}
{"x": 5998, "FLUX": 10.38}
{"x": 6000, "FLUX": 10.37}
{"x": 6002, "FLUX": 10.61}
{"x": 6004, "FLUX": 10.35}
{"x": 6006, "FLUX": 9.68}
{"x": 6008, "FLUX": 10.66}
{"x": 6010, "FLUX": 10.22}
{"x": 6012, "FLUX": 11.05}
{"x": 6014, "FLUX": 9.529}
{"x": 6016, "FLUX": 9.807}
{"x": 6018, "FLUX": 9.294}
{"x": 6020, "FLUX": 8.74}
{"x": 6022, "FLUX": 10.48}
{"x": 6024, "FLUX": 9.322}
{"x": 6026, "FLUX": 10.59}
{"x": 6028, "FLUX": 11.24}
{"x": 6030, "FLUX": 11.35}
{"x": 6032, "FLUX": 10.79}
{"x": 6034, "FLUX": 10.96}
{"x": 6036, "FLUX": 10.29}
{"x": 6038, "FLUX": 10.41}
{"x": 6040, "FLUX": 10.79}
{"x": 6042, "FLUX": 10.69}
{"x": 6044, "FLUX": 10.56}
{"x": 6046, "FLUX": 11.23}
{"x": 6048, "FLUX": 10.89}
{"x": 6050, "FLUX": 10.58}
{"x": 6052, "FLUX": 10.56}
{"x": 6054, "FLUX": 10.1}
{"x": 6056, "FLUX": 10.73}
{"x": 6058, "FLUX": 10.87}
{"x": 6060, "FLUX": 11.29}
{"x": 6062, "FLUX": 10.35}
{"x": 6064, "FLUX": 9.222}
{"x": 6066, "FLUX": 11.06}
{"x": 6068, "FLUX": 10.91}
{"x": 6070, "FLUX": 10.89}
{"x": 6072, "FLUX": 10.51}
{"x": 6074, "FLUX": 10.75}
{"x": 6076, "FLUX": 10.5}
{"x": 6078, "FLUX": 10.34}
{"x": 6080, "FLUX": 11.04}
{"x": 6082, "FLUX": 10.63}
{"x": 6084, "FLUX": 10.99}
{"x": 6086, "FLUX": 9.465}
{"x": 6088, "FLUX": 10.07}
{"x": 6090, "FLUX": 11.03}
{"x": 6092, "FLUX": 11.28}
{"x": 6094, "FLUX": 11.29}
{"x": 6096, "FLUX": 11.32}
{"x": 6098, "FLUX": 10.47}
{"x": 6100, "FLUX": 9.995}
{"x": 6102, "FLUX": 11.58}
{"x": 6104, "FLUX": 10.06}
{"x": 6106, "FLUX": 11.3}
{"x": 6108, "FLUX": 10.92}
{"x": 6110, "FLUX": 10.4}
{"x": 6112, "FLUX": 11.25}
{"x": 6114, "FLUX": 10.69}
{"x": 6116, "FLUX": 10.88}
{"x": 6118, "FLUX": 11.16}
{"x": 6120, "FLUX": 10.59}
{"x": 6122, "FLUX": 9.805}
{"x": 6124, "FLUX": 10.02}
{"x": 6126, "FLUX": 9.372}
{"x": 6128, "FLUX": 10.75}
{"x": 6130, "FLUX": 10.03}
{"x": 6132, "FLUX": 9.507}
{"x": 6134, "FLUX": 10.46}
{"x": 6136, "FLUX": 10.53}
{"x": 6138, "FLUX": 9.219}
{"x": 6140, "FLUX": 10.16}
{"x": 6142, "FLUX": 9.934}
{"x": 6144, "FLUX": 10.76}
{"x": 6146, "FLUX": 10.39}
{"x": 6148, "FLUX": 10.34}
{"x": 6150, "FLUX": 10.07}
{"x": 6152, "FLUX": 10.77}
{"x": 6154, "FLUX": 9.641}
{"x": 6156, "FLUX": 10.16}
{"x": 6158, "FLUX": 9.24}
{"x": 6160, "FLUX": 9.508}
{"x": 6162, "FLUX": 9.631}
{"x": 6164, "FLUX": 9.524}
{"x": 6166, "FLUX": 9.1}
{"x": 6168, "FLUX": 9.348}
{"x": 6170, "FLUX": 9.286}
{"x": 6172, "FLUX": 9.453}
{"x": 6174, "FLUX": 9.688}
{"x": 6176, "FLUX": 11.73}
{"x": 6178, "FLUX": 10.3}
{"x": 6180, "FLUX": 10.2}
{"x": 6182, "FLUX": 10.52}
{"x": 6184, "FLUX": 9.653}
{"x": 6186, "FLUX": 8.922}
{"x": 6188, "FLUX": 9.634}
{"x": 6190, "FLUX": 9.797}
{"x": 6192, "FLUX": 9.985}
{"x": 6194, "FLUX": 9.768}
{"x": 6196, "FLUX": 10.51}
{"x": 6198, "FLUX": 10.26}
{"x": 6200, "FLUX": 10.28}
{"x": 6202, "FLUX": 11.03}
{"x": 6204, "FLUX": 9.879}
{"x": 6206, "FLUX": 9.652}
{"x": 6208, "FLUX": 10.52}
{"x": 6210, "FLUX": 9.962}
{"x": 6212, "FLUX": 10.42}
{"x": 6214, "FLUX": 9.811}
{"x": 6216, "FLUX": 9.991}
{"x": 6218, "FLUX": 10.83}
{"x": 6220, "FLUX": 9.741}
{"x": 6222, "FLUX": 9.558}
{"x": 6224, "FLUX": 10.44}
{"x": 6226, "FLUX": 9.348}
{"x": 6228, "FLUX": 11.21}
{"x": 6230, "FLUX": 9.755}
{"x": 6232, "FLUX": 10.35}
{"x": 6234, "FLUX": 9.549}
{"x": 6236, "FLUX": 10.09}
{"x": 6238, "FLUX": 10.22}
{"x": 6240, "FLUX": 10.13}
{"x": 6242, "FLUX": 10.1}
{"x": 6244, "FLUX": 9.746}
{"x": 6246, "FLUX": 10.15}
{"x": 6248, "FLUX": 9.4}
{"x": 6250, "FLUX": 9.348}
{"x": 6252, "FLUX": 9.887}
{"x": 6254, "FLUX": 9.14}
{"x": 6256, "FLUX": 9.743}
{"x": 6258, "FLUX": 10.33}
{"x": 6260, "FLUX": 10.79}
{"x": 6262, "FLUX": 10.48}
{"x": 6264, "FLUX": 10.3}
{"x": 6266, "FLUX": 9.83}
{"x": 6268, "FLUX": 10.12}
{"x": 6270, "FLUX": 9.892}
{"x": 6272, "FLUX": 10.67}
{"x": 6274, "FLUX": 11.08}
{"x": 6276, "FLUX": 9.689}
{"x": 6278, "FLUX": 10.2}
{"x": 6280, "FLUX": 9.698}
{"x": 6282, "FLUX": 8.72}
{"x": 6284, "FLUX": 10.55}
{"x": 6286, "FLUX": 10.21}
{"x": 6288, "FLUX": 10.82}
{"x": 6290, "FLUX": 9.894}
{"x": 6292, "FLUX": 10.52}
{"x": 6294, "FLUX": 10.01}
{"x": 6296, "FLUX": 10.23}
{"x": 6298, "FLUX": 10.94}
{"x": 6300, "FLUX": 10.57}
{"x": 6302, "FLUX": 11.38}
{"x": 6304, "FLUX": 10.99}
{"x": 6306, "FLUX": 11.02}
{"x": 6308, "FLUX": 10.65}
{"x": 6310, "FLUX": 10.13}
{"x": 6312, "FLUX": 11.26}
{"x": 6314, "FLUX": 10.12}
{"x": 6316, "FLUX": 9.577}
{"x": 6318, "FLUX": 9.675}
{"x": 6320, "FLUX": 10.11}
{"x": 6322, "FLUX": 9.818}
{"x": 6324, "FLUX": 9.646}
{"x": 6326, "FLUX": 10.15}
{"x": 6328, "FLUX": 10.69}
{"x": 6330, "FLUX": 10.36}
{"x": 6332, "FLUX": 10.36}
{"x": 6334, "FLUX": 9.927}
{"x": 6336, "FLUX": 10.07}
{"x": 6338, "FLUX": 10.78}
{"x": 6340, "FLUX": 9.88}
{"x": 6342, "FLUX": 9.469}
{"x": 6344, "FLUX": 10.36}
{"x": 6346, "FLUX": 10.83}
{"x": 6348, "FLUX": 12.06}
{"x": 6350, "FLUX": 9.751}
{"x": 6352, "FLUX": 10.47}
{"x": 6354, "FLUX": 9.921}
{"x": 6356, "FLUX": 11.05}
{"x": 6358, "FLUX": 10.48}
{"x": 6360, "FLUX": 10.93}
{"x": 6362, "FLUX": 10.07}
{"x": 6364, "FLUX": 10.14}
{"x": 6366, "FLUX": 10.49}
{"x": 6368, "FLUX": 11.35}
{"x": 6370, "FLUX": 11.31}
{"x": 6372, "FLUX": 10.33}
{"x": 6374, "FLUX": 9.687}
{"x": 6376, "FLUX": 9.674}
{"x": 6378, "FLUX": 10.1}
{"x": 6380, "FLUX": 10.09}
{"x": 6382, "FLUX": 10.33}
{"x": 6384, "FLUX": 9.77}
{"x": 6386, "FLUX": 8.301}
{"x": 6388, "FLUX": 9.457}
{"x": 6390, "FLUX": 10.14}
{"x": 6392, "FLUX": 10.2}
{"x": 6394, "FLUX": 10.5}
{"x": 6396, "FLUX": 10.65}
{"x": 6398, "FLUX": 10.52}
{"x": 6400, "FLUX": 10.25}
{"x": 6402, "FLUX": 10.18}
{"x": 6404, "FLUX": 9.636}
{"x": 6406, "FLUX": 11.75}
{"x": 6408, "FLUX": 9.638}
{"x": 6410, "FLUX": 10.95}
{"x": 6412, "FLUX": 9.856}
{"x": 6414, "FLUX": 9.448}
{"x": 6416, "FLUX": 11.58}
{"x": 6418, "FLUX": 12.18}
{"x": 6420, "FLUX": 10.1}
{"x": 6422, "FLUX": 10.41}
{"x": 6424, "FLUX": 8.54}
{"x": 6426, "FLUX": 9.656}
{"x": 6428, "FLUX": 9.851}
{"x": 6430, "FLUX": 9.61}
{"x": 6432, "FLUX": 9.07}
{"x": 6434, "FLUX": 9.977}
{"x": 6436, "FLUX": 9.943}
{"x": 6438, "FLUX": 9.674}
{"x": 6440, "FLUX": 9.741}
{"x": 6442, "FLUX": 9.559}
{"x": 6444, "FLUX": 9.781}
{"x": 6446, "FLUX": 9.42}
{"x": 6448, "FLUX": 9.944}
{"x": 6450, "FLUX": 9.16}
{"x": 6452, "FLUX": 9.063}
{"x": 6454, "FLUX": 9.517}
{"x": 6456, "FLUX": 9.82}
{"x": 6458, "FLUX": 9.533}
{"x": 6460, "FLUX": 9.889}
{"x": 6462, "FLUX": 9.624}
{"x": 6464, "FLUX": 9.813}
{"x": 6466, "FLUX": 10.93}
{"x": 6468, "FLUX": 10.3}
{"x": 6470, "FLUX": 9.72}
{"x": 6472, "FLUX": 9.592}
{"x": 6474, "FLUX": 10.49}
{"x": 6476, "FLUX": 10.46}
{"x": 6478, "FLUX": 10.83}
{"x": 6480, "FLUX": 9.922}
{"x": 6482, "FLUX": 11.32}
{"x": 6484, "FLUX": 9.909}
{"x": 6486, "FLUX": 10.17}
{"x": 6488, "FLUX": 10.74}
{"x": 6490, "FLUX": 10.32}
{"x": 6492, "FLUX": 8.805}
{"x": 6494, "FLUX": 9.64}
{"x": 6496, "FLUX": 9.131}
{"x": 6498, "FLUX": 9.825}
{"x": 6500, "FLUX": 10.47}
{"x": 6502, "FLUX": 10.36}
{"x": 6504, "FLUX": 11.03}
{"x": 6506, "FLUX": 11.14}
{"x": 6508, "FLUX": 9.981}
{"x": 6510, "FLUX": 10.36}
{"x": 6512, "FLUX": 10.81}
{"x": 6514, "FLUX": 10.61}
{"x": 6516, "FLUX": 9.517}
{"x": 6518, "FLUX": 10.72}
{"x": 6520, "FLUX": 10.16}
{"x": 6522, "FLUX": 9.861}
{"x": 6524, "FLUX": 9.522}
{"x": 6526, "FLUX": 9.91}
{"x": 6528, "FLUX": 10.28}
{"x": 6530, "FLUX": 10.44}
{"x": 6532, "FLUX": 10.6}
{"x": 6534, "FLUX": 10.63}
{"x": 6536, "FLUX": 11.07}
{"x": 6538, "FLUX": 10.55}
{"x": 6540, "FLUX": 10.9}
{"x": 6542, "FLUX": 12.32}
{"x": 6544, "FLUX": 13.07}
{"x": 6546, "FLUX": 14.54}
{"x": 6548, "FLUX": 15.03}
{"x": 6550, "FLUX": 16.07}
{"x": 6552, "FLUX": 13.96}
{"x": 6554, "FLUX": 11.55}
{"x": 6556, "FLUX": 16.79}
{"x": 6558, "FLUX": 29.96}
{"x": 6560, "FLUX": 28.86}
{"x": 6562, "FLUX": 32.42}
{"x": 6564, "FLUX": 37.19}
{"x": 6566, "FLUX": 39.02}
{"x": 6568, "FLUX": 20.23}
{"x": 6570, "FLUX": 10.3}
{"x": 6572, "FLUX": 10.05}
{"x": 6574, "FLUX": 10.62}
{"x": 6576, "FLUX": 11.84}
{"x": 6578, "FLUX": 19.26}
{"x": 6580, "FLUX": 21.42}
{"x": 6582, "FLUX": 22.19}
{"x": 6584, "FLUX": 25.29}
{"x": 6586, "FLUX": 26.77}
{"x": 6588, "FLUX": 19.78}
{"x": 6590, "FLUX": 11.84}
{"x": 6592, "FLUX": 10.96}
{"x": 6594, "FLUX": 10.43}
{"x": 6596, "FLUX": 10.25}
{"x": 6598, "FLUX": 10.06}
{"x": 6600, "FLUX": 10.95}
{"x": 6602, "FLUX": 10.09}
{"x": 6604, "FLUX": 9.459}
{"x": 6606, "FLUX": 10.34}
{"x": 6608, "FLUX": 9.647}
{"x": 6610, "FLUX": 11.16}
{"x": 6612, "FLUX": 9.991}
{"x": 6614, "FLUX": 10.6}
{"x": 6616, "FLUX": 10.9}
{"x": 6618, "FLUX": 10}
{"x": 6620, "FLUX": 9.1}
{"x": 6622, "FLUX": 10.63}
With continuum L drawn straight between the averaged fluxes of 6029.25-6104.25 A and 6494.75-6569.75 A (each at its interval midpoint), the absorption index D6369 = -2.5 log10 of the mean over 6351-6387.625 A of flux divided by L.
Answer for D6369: 0.27 mag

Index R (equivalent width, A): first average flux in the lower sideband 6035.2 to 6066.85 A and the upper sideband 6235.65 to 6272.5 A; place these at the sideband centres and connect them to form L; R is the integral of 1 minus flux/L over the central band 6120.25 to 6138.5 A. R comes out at 0.6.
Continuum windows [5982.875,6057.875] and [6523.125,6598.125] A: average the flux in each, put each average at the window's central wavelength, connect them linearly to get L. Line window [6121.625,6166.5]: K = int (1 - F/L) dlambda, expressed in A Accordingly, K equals 7.1 A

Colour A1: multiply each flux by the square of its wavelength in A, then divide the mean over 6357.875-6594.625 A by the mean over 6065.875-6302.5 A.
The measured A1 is 1.31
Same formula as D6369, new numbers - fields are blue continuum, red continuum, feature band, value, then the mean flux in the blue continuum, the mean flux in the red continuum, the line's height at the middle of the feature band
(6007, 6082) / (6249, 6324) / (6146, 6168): 0.06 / 10.5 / 10.2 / 10.4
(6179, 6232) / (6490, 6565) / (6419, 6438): 0.27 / 10.1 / 13.4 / 12.4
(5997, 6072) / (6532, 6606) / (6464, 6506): 0.47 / 10.5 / 16.7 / 15.7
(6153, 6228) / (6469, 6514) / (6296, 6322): -0.05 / 9.94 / 10.2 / 10.1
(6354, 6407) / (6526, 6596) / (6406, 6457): 0.22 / 10.3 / 17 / 12.2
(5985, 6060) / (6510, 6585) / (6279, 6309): 0.26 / 10.5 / 15.8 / 13.2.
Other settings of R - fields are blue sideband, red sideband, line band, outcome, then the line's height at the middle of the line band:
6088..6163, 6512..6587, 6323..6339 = 3.6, 13.2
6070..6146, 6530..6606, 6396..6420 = 6.5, 14.4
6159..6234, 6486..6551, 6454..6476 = 1.6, 10.7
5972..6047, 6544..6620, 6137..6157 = 2.9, 11.9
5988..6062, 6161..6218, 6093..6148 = -1.6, 10.2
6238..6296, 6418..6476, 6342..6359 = -1.0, 9.94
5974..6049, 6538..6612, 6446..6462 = 6.0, 15.3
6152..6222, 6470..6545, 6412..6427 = 0.1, 10.3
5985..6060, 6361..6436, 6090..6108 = -0.9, 10.4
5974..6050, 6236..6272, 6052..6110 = -1.9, 10.3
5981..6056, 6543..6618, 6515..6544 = 9.8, 15.9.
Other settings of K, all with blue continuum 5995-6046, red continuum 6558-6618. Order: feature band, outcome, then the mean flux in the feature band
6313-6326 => 3.66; 9.85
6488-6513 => 8.84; 10.2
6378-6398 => 6.22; 9.97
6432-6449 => 6.04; 9.71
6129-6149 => 2.65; 10.1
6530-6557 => 5.78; 12.8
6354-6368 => 3.59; 10.5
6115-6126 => 1.03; 10.4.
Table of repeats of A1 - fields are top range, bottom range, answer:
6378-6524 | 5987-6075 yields 1.10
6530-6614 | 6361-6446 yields 1.66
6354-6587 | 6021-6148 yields 1.30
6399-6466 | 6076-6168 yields 1.06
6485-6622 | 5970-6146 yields 1.53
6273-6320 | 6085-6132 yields 1.04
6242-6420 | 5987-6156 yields 1.07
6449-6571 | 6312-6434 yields 1.31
